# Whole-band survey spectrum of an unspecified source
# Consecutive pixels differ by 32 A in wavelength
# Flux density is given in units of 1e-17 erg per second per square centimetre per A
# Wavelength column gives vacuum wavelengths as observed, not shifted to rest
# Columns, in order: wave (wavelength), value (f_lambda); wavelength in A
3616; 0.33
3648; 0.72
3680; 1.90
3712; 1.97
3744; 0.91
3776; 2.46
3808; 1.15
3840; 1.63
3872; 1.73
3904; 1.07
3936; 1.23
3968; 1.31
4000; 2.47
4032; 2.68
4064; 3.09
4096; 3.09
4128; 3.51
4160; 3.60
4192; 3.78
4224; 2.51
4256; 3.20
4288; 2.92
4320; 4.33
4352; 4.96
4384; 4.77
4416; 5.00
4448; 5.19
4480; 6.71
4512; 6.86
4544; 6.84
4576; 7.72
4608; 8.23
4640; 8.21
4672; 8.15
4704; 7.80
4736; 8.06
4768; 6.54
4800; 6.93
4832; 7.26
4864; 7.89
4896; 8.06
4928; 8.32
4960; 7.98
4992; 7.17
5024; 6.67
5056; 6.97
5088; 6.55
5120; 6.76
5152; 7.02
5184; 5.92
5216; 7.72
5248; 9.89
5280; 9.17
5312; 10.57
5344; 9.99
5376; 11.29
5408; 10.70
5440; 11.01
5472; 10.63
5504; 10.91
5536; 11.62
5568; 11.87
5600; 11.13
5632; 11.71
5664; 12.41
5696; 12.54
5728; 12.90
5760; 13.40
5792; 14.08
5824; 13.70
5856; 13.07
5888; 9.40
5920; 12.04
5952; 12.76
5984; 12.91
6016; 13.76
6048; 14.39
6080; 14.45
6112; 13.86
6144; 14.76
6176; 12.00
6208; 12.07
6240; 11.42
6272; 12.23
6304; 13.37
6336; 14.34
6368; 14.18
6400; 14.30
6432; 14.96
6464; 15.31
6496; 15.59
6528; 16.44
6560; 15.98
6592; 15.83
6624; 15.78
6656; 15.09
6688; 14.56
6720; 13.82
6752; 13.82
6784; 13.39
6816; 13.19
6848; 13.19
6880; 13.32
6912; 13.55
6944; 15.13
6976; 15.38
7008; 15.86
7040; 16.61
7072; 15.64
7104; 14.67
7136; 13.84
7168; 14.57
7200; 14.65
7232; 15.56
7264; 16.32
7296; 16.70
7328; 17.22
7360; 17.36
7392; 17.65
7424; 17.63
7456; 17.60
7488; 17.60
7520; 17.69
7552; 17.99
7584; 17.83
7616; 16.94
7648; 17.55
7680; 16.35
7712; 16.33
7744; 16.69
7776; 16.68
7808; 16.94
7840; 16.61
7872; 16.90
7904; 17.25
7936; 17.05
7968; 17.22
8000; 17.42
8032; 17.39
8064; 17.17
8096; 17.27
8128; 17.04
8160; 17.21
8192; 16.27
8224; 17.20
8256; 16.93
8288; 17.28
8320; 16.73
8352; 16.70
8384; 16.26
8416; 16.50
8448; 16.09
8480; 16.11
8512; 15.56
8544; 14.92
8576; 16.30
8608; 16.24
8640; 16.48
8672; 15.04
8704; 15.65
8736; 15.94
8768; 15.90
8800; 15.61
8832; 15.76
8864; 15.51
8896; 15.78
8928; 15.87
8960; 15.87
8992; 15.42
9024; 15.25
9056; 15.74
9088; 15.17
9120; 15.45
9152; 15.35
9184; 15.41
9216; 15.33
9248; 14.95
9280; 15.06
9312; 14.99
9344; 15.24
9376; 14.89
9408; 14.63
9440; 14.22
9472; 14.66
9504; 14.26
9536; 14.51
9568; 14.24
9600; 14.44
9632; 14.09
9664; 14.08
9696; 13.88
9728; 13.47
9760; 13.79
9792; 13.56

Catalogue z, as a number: 0.00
